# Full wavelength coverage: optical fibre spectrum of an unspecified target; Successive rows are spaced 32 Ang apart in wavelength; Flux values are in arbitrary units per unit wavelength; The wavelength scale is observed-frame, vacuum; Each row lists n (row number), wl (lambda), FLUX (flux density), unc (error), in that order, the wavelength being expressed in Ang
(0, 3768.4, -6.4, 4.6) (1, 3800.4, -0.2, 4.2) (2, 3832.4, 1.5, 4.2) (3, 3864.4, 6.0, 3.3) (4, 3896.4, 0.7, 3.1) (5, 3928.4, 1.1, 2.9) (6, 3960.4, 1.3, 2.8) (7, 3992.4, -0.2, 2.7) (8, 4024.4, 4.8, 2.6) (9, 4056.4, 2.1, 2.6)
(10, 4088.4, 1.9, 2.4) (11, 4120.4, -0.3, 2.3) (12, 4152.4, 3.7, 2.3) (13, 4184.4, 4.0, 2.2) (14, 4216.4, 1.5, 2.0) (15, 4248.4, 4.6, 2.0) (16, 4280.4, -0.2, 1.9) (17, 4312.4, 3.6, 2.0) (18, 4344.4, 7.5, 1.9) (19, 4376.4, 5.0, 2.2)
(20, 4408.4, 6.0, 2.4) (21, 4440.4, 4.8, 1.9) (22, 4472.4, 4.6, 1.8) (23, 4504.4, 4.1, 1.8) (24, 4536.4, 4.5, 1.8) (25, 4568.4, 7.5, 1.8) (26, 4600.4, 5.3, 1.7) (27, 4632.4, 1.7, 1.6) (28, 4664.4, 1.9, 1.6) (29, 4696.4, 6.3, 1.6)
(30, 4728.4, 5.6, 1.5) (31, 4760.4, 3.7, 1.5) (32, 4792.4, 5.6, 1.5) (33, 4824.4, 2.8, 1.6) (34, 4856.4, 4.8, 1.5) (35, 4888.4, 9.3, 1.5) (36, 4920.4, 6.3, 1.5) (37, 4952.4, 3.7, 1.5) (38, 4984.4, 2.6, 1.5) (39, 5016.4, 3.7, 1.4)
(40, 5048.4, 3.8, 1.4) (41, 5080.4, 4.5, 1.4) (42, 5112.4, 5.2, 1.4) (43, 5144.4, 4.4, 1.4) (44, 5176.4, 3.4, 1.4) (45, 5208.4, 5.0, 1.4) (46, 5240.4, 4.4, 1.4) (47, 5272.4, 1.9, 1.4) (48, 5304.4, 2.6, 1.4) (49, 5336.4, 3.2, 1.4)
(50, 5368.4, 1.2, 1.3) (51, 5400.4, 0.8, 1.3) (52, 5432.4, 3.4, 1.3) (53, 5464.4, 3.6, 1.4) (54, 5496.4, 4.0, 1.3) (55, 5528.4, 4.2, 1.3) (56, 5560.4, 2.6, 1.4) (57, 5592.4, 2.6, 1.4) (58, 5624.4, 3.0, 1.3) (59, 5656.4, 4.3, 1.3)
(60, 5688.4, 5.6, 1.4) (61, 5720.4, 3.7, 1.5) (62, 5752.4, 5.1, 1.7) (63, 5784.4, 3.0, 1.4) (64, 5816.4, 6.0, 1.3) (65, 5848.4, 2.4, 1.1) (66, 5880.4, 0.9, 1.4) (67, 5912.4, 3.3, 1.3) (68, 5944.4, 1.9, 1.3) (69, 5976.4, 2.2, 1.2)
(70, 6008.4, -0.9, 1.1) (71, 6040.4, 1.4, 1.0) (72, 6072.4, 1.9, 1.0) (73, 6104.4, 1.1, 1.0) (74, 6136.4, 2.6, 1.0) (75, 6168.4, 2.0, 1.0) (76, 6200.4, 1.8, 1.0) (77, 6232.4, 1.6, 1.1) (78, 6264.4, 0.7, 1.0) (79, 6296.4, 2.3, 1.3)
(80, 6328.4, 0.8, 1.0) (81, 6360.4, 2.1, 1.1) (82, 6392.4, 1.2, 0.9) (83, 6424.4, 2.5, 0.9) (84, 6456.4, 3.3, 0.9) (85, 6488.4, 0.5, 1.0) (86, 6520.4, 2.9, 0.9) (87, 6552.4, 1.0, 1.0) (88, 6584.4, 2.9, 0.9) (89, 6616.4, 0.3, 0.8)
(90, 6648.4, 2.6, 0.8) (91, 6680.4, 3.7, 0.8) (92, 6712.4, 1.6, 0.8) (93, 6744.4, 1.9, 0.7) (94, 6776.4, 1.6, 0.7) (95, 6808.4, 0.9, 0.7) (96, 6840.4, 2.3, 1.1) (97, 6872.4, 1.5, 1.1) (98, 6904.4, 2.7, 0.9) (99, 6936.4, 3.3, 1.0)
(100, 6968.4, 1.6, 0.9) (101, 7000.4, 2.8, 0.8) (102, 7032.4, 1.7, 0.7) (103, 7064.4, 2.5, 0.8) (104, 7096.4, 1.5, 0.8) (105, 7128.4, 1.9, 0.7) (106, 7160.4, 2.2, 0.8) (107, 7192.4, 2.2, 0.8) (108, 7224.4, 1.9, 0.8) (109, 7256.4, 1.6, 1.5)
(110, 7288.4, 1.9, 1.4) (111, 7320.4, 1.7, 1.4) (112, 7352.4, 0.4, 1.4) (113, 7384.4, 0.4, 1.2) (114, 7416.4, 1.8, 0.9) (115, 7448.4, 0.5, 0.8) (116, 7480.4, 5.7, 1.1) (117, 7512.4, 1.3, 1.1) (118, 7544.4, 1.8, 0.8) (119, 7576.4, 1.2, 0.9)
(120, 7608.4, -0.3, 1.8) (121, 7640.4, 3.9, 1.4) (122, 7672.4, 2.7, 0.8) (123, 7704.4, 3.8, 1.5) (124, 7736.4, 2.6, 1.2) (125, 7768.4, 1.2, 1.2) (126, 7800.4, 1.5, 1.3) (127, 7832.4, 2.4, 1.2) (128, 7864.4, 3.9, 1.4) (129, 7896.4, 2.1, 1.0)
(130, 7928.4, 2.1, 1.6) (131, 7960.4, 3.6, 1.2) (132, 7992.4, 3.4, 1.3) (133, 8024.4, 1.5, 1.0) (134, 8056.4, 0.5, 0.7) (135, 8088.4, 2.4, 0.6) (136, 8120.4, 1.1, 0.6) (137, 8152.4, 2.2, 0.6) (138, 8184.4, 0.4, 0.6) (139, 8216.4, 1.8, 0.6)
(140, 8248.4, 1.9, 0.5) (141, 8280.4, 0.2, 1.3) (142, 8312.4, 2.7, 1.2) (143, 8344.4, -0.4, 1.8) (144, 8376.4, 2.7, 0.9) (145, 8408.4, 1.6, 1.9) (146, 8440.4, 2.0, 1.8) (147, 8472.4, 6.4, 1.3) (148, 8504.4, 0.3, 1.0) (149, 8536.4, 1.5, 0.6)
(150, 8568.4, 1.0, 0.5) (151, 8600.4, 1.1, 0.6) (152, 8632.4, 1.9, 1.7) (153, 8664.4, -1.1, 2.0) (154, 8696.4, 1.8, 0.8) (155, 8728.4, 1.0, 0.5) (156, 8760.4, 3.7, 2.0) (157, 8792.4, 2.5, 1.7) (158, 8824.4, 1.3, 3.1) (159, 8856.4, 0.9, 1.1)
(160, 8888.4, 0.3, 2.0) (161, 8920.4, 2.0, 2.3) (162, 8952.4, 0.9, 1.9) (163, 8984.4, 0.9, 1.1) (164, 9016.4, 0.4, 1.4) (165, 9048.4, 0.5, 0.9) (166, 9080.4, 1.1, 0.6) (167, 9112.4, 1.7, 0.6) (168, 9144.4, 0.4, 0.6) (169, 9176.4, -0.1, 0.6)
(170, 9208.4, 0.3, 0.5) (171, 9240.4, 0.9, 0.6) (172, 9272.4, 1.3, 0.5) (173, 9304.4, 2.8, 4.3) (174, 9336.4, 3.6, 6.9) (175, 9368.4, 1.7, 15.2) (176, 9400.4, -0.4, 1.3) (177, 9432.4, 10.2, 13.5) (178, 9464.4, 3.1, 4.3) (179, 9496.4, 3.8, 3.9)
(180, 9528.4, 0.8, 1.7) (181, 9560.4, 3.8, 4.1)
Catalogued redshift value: 0.138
